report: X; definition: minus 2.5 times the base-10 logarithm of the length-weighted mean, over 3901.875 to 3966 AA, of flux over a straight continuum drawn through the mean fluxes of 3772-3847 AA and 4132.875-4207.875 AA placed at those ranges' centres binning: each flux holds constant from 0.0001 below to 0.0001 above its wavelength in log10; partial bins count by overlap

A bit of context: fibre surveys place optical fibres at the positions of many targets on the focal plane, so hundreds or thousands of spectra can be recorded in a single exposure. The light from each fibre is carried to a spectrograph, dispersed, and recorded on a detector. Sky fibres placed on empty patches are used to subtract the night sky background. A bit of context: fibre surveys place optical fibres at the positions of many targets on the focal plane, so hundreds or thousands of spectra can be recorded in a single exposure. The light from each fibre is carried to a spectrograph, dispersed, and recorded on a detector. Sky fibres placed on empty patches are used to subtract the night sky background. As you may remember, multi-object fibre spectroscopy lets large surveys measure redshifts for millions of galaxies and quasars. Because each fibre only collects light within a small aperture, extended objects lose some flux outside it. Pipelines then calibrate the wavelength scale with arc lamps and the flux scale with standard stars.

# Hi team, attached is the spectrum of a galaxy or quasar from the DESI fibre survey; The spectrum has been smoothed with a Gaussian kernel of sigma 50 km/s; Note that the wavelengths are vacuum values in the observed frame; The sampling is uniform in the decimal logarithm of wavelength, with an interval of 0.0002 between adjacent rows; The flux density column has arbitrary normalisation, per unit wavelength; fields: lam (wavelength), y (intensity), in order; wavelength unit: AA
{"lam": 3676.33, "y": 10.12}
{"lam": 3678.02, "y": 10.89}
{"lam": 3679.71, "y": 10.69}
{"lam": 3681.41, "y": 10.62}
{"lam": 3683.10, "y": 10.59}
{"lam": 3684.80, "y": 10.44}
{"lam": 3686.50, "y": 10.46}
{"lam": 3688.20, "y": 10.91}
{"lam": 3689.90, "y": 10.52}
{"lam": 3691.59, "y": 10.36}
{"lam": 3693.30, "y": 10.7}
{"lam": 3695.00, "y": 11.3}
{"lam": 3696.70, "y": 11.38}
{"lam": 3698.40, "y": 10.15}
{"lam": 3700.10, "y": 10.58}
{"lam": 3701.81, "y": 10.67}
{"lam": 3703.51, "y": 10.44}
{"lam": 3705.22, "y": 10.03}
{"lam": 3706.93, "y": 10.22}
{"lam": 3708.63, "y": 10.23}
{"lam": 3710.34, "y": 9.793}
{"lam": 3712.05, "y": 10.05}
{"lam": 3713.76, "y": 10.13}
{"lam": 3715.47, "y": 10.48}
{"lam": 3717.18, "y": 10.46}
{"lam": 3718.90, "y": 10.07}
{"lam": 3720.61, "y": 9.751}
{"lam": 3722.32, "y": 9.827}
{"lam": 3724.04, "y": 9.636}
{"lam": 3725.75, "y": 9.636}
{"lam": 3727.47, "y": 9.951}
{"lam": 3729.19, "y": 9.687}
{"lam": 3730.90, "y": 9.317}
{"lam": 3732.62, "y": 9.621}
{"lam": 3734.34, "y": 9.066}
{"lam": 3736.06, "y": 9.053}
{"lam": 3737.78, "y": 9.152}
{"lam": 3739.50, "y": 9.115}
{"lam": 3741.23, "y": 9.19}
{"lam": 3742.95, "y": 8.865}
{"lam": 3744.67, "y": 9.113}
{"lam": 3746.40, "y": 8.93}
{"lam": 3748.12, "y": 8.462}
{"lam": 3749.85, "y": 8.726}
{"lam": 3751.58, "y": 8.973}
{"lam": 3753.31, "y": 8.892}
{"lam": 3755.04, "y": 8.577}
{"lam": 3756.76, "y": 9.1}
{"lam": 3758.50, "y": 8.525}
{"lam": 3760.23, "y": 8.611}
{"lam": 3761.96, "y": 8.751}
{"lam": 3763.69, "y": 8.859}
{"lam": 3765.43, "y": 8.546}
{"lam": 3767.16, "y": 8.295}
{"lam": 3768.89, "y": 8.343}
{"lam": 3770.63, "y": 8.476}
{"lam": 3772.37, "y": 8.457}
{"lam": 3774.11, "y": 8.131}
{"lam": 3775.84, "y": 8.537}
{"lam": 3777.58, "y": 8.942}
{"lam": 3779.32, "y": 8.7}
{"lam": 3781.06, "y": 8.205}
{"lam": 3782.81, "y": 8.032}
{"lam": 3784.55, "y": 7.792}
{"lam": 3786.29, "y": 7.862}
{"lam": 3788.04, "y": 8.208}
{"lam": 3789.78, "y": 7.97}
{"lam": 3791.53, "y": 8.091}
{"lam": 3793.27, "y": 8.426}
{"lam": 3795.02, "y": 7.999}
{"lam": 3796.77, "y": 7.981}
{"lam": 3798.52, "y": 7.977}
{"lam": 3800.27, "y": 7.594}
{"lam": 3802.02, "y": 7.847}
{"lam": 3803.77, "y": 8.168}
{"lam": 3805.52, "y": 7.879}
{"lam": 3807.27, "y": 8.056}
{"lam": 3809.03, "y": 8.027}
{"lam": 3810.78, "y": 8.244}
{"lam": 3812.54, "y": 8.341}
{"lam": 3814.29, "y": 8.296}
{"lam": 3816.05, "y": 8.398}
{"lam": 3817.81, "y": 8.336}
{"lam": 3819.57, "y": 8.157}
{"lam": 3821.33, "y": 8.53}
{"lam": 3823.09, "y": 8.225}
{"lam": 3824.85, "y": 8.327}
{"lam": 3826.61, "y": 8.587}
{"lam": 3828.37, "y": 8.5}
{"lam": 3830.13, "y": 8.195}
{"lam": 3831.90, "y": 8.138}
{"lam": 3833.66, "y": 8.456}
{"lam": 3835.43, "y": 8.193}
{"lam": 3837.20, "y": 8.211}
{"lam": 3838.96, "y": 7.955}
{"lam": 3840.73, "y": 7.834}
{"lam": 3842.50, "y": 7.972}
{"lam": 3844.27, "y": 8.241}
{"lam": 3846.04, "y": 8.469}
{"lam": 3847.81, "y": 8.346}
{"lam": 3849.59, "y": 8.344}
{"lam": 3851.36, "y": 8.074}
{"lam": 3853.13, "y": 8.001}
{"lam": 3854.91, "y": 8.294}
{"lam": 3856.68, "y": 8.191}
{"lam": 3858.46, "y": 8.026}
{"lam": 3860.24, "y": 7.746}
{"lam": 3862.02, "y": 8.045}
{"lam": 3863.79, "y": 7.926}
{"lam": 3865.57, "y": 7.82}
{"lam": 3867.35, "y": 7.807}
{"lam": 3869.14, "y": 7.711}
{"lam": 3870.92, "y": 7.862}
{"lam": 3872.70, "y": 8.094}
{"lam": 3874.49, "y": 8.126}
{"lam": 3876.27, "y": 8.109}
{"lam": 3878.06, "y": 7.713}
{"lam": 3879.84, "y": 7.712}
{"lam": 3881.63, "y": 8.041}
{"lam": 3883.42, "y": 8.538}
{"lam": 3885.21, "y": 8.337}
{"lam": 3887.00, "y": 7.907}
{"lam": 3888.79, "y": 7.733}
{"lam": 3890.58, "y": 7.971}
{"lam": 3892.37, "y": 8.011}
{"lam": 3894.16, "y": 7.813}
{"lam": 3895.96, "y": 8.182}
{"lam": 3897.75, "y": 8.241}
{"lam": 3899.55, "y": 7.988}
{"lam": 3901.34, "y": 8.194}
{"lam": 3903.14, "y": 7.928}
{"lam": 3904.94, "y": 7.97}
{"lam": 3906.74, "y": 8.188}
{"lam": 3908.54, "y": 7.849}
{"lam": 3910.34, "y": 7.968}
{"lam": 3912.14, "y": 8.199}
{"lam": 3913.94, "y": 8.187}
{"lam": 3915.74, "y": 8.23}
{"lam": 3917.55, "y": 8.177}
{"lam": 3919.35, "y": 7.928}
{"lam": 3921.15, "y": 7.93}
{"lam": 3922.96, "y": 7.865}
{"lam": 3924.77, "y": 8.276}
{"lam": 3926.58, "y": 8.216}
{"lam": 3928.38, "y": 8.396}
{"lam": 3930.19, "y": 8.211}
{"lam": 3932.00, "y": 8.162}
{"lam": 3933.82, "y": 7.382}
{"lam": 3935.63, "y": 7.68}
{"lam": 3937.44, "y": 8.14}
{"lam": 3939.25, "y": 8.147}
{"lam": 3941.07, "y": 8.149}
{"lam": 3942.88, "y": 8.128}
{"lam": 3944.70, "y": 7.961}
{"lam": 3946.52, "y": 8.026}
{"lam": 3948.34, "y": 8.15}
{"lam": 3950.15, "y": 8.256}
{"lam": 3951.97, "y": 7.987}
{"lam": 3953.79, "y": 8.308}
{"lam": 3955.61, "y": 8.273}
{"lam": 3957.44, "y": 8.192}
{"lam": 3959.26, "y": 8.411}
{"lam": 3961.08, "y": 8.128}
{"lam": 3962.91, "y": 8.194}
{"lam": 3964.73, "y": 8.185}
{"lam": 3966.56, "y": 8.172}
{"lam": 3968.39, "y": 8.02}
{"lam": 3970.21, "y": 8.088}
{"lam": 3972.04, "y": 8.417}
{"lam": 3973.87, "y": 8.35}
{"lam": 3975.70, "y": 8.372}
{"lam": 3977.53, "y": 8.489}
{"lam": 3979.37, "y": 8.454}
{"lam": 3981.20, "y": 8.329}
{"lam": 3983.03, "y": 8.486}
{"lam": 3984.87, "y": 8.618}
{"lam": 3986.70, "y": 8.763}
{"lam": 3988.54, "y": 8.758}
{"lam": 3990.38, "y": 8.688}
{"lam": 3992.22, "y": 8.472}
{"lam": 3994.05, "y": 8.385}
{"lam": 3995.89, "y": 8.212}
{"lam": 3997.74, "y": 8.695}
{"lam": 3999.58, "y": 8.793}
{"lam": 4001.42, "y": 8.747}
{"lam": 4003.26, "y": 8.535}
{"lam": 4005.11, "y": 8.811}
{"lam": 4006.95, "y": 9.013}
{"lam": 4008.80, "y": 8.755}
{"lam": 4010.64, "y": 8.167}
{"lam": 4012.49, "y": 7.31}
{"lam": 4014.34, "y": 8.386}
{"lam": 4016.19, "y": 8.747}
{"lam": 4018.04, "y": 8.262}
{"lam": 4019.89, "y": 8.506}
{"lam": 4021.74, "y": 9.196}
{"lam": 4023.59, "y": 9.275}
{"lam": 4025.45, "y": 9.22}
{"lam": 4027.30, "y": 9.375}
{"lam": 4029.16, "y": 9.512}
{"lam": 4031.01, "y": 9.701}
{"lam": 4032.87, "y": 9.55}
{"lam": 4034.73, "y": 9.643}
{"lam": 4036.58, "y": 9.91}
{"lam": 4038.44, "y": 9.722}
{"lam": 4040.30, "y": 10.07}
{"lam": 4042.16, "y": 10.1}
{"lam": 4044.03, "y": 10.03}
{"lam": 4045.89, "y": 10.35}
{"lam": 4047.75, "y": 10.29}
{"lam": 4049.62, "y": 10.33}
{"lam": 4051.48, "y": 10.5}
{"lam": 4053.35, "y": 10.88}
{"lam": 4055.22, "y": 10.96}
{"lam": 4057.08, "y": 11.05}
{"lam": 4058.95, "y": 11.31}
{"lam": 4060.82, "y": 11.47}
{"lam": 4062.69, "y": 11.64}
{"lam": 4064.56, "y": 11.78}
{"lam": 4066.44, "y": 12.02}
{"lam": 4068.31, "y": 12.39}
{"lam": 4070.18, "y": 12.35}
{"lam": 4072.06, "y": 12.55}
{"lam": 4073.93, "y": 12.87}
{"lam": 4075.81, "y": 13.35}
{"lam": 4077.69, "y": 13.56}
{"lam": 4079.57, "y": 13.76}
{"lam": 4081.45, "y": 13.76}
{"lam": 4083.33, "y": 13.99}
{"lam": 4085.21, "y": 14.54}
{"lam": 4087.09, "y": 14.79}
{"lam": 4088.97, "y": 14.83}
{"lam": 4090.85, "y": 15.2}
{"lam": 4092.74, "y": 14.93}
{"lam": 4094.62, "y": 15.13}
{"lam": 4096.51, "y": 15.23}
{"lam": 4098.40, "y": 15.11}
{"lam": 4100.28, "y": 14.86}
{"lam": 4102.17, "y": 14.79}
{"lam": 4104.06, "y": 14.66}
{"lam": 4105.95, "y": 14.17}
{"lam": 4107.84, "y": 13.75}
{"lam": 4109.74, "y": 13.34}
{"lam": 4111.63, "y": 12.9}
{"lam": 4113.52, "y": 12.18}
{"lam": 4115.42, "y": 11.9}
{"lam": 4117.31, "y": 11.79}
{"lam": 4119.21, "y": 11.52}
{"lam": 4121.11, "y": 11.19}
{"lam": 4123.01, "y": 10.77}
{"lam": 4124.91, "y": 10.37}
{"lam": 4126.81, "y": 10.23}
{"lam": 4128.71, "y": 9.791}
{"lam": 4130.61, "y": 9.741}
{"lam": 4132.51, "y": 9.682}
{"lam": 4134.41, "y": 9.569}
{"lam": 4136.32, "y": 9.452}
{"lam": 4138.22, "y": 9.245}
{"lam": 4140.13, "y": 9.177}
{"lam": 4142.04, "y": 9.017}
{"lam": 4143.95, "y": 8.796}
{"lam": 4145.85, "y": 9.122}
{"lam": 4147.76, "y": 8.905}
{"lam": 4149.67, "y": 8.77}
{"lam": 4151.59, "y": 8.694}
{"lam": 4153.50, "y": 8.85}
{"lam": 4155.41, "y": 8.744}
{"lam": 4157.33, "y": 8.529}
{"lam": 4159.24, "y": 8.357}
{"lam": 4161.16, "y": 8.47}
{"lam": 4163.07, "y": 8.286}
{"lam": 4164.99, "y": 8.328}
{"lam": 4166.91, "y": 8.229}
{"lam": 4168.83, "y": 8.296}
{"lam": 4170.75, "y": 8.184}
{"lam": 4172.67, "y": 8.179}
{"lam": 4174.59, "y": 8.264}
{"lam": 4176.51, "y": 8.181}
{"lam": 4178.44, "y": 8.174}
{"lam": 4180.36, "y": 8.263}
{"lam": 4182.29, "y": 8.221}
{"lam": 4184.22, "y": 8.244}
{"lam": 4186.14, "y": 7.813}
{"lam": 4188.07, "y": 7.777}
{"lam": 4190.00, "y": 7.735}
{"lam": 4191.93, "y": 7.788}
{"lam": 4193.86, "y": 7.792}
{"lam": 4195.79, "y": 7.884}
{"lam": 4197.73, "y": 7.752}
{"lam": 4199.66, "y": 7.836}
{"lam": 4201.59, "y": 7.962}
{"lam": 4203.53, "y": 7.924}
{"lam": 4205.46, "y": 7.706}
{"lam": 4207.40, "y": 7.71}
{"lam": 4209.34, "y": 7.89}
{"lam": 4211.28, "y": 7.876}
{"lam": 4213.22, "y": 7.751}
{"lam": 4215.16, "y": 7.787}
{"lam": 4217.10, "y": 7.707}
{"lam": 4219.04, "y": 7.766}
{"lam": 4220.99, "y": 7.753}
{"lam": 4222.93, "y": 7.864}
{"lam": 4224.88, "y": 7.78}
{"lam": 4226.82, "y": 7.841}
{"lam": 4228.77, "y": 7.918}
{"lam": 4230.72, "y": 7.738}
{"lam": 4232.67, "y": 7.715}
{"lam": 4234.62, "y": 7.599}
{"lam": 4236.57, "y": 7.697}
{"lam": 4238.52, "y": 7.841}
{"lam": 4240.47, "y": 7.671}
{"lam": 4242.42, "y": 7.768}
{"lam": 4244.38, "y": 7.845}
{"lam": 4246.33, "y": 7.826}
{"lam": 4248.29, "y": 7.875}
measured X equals 0.02 mag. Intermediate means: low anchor 8.2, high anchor 8.38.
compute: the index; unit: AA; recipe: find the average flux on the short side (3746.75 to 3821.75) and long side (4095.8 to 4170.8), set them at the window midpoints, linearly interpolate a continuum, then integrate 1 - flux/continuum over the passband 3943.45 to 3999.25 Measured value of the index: 7.1 AA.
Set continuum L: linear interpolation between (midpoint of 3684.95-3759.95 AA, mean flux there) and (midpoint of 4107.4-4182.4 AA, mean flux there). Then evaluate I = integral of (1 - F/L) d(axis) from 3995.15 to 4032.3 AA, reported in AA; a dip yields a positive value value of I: 3.3 AA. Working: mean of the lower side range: 9.76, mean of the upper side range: 9.57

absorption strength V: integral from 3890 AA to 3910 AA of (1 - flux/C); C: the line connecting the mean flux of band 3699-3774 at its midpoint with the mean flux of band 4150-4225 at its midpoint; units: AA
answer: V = 1.9 AA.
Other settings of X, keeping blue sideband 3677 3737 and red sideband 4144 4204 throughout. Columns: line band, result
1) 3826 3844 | 0.18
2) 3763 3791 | 0.19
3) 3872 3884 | 0.18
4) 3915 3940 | 0.16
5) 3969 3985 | 0.09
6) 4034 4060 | -0.18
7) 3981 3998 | 0.06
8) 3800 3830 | 0.19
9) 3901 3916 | 0.16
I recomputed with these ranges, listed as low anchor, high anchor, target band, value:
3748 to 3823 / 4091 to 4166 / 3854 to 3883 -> 3.3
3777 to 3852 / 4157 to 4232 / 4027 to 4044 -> -3.6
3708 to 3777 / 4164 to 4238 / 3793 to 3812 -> 2.1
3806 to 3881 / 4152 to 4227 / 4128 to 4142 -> -2.5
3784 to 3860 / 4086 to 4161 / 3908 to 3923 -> 1.8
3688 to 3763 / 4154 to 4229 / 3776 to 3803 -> 3.8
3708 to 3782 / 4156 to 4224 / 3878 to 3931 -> 4.0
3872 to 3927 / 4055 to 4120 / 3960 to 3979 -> 3.3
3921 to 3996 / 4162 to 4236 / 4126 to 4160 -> -4.9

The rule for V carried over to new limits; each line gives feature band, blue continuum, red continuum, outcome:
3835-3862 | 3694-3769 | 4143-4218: 3.1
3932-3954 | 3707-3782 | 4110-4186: 2.9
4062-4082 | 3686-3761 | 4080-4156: -1.9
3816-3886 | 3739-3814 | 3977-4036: 3.2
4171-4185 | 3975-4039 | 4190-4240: -0.4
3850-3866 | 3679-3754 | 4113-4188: 2.7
